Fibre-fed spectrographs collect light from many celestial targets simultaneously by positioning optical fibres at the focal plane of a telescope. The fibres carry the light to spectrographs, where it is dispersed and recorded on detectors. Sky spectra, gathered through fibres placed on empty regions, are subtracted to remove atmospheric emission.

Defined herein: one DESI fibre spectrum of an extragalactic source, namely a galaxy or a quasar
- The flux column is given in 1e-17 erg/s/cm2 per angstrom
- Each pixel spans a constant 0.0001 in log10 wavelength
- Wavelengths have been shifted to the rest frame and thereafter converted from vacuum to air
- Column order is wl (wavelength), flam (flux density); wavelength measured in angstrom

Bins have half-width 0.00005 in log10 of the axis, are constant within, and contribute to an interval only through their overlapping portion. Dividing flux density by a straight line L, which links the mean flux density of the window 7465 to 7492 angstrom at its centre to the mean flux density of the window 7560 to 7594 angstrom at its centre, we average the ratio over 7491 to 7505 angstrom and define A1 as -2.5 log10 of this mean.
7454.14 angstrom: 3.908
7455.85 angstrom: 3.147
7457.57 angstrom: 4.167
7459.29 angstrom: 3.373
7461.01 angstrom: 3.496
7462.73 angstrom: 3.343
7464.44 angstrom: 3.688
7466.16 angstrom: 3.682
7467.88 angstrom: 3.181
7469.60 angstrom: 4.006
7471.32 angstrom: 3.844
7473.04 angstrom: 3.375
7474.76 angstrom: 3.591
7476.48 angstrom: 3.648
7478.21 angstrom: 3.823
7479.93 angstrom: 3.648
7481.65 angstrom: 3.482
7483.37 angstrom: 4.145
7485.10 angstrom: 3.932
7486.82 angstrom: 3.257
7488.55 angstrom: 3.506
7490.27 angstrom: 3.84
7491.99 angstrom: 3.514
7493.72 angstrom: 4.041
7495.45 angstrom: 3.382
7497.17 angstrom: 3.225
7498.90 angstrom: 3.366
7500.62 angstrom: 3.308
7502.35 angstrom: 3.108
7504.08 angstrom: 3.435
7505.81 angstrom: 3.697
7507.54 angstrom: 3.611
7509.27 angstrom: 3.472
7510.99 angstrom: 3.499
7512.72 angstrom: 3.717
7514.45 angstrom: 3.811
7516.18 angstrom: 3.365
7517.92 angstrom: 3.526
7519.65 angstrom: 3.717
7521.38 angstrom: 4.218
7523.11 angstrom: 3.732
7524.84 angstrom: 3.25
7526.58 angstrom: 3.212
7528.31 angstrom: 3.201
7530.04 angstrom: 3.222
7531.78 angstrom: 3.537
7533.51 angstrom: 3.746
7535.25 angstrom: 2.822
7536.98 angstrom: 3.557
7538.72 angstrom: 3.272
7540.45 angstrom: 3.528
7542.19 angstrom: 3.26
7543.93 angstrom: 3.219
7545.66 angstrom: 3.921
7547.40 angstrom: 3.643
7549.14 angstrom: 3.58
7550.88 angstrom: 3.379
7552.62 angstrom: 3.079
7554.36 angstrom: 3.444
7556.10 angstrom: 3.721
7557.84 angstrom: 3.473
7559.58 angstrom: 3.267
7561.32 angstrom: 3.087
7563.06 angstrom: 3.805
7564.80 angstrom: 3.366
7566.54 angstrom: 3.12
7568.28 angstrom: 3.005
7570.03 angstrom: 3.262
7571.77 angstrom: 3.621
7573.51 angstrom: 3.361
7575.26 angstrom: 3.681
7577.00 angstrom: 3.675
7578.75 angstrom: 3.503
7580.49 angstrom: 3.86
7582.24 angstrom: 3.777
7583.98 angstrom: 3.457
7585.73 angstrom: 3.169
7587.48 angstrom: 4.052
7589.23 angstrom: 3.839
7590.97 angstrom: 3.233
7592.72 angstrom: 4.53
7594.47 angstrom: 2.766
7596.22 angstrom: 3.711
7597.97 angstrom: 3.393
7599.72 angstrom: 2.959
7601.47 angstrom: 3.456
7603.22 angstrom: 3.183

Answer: 0.06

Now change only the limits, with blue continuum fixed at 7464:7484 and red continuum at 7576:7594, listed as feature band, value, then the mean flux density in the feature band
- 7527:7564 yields 0.082 mag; 3.42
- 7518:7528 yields 0.025 mag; 3.6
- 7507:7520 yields 0.028 mag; 3.58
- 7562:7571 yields 0.116 mag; 3.31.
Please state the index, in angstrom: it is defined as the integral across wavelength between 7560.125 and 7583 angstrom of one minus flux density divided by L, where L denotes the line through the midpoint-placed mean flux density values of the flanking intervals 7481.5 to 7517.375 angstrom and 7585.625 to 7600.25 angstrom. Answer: 0.5 angstrom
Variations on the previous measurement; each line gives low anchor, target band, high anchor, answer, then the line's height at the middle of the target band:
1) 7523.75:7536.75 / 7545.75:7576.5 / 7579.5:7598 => 0.5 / 3.47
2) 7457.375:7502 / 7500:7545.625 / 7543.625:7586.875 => 0.8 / 3.53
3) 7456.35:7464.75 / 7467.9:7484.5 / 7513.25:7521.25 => -0.4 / 3.61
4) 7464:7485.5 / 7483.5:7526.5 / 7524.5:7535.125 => -1.0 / 3.49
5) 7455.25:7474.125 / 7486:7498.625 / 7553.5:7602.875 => 0.1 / 3.56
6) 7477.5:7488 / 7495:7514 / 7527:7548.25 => 0.7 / 3.59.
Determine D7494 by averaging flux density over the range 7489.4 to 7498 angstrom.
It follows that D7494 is 3.6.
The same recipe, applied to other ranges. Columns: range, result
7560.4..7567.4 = 3.35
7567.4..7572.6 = 3.29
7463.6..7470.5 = 3.64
